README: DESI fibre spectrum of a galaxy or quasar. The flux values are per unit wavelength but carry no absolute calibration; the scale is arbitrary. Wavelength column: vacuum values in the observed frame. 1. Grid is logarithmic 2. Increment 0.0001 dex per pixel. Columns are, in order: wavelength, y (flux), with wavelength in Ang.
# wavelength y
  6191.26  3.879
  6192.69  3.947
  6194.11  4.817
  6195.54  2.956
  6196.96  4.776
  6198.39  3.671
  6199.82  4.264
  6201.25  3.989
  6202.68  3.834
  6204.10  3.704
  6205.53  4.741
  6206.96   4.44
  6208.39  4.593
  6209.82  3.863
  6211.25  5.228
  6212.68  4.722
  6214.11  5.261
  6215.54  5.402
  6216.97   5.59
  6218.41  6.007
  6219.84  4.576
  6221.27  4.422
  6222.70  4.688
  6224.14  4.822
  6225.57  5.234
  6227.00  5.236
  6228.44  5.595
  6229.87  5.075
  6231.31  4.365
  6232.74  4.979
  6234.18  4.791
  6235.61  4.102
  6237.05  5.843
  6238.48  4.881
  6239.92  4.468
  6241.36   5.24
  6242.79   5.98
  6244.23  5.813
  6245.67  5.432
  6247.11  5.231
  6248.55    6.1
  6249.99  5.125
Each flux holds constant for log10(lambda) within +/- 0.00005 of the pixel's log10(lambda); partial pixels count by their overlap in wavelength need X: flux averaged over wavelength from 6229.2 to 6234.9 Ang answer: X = 4.8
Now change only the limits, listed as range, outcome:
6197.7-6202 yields 3.97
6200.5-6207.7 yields 4.14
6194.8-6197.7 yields 3.87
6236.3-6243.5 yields 5.28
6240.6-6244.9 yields 5.67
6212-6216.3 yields 5.14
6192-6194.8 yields 4.39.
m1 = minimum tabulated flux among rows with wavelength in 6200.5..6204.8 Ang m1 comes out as 3.704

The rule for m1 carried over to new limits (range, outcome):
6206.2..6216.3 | 3.863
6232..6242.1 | 4.102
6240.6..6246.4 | 5.24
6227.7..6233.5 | 4.365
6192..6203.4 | 2.956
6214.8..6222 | 4.422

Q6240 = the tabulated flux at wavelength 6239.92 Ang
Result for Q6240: 4.468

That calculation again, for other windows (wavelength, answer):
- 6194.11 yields 4.817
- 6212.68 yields 4.722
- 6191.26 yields 3.879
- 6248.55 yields 6.1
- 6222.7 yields 4.688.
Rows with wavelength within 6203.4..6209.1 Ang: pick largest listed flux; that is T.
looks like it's 4.741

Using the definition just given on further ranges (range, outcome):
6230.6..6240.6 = 5.843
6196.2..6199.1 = 4.776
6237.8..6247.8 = 5.98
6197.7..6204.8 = 4.264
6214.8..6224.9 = 6.007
